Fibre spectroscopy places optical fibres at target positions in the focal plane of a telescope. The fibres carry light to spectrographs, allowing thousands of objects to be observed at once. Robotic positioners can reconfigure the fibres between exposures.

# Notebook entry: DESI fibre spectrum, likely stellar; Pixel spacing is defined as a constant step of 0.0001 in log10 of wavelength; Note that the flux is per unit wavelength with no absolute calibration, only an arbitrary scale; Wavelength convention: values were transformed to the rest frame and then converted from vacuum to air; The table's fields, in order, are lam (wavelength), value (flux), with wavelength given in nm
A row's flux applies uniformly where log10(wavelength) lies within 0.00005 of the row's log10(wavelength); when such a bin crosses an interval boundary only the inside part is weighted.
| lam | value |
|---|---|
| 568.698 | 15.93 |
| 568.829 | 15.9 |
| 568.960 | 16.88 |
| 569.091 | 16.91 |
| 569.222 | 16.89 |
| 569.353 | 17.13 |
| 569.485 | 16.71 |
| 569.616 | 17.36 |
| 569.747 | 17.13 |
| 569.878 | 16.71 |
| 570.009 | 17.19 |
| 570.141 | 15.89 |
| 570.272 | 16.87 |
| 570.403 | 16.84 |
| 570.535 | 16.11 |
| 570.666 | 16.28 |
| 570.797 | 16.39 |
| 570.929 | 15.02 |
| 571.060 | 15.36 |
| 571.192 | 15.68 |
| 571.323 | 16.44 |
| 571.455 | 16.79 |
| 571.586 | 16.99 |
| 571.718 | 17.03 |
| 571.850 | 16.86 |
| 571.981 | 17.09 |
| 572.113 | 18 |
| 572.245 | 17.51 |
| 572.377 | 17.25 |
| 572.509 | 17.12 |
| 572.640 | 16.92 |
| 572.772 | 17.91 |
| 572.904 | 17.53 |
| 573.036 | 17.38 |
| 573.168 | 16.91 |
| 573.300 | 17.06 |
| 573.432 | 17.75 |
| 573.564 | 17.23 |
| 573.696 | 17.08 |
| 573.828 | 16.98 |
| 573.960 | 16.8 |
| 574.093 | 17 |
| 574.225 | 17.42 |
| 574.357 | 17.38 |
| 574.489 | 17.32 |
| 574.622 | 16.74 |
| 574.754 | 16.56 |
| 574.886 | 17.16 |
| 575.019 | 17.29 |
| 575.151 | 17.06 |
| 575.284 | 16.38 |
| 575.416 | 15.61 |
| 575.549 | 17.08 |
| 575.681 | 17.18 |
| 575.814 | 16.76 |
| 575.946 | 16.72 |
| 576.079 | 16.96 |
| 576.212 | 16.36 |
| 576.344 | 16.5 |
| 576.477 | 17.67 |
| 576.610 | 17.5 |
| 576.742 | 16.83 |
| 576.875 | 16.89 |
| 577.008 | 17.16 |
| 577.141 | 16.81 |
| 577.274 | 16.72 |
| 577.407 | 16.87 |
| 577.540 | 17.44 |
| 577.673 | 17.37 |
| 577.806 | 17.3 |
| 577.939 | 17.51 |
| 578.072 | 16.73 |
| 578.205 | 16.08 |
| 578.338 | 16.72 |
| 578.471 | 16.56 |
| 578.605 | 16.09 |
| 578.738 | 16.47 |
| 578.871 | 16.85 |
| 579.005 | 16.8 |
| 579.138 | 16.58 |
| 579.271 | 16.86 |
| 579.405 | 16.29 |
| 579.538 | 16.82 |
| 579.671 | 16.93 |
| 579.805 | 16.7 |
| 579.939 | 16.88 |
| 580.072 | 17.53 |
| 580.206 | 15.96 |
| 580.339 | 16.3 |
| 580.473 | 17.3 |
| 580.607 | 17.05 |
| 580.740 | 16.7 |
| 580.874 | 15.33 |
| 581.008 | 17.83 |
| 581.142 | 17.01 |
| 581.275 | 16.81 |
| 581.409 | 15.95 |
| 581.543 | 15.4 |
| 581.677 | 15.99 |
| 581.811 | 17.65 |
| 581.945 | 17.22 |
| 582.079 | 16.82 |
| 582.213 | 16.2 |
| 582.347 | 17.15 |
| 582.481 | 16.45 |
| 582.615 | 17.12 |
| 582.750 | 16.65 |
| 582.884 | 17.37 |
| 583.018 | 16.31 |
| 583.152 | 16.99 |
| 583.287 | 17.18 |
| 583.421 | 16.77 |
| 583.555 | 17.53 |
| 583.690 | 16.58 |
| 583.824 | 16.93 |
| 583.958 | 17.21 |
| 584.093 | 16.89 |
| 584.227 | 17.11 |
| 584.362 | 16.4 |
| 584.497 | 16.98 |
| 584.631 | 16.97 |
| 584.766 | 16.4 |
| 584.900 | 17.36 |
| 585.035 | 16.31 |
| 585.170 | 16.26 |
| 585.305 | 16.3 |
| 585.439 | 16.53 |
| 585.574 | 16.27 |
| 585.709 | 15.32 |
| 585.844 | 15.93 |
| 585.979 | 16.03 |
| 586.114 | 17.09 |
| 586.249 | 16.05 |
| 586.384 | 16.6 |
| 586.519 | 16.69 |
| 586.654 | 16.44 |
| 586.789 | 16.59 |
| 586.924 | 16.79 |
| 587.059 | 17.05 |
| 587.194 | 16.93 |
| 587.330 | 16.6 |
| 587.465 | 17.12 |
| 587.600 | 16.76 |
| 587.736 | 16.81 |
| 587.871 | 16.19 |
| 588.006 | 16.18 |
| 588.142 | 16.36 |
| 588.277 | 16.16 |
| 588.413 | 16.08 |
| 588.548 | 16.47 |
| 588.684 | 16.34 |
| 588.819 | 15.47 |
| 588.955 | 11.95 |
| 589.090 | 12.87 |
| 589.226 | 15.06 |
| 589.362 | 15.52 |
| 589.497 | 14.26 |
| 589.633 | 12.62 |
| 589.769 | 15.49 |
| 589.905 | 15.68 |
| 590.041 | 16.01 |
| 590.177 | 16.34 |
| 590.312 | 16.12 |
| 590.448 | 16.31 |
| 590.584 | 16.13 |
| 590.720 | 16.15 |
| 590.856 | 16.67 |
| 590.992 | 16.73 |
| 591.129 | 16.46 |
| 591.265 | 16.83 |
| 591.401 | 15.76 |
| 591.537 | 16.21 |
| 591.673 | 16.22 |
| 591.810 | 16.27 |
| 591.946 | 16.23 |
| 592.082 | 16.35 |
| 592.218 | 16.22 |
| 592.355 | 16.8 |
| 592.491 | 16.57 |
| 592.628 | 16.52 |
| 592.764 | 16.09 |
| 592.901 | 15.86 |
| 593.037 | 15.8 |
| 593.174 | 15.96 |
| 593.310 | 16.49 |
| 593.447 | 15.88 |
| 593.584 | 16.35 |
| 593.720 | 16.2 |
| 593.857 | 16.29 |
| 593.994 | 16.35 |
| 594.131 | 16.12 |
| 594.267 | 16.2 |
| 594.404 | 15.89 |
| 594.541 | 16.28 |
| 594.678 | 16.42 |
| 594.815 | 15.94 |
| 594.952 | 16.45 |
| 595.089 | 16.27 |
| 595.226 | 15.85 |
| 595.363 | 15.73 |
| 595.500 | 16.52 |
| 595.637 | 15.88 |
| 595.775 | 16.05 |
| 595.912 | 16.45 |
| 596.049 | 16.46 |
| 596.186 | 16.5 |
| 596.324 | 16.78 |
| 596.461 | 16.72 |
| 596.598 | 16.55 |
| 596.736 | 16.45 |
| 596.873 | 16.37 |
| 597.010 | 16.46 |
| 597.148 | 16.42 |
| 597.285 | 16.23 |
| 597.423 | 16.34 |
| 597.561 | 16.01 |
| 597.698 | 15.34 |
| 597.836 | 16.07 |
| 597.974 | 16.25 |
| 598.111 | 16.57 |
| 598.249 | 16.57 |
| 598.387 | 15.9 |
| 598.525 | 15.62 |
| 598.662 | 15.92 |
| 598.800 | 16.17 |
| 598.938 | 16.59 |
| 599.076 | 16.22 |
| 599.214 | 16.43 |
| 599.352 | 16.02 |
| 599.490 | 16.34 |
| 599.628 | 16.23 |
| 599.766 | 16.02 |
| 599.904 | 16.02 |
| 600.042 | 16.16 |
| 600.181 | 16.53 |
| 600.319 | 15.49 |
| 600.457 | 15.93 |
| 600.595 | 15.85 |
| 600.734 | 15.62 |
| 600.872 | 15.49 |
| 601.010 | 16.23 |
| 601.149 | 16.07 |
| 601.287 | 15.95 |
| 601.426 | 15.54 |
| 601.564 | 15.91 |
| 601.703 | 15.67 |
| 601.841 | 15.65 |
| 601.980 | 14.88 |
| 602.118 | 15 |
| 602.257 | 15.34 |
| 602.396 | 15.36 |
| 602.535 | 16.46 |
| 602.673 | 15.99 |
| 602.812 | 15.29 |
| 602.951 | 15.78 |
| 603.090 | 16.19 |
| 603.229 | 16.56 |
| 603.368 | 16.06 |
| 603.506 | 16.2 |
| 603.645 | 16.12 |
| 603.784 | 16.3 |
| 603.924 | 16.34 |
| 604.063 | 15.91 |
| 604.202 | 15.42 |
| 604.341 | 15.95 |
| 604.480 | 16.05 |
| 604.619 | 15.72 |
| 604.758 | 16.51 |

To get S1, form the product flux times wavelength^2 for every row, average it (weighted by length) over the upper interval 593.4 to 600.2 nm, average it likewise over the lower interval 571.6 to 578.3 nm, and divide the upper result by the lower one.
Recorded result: 1.03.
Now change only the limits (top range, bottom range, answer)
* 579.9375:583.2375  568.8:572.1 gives 1.05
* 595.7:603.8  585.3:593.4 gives 1.04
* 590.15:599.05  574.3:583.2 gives 1.02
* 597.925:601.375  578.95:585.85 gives 1.02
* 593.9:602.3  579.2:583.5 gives 1.02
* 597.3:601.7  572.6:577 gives 1.02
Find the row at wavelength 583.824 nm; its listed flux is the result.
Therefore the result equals 16.93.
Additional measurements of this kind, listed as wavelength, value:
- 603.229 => 16.56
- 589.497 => 14.26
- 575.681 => 17.18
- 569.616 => 17.36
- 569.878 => 16.71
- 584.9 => 17.36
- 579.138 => 16.58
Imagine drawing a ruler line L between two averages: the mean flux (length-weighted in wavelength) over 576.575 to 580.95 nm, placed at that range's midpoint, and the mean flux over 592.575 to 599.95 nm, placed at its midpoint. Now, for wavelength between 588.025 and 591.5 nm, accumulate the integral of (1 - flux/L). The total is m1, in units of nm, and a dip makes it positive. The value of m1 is 0.173 nm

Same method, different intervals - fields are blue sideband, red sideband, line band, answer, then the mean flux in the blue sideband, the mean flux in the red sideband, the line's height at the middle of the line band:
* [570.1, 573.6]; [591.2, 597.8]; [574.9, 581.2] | -0.06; 16.8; 16.2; 16.7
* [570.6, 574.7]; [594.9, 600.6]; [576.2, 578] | -0.03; 16.9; 16.2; 16.8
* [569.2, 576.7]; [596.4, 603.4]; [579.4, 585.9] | -0.05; 16.9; 16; 16.6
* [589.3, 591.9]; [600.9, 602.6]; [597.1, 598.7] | -0.04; 15.9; 15.7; 15.7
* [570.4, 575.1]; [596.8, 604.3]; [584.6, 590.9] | 0.15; 16.9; 16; 16.4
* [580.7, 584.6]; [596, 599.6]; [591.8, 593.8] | 0.03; 16.8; 16.3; 16.4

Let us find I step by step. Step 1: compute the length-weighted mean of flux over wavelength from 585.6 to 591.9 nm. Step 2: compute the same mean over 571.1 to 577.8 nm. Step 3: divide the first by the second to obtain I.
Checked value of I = 0.94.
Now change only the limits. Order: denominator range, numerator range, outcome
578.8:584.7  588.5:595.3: 0.95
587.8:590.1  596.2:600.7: 1.06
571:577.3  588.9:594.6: 0.93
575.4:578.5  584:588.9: 0.97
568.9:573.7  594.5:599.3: 0.96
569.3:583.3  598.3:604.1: 0.95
